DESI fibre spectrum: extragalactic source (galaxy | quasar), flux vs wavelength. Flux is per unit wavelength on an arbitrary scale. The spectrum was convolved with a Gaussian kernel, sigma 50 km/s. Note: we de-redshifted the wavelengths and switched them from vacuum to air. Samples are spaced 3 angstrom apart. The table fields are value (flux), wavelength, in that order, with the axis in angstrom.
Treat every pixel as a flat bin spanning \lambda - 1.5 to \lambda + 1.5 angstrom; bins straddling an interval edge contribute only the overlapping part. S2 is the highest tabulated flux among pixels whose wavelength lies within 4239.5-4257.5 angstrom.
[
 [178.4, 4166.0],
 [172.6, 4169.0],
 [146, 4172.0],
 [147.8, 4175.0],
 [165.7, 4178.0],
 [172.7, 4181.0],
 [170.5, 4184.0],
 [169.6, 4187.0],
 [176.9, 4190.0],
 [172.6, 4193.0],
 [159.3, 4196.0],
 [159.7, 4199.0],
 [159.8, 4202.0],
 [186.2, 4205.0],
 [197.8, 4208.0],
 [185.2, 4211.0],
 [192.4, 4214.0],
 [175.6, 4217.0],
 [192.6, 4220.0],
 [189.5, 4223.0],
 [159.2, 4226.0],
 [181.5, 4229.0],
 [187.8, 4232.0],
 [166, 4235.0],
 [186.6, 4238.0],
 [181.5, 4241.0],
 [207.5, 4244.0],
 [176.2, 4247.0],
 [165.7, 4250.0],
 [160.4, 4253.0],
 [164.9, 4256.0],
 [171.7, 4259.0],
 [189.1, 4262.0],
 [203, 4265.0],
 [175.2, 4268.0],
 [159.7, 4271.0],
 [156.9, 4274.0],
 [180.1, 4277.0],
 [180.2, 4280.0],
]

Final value 207.5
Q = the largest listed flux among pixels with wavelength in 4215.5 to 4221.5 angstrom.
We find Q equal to 192.6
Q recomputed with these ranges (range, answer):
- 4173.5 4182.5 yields 172.7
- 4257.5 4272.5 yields 203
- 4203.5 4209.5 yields 197.8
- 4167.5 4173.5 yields 172.6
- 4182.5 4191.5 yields 176.9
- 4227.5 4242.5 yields 187.8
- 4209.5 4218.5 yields 192.4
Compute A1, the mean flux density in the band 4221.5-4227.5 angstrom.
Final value 174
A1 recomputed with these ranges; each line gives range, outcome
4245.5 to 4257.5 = 167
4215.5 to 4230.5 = 180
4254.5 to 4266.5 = 182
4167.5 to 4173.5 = 159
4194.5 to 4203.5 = 160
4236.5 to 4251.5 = 183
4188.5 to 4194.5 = 175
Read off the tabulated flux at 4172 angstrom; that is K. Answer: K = 146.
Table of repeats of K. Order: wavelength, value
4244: 207.5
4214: 192.4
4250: 165.7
